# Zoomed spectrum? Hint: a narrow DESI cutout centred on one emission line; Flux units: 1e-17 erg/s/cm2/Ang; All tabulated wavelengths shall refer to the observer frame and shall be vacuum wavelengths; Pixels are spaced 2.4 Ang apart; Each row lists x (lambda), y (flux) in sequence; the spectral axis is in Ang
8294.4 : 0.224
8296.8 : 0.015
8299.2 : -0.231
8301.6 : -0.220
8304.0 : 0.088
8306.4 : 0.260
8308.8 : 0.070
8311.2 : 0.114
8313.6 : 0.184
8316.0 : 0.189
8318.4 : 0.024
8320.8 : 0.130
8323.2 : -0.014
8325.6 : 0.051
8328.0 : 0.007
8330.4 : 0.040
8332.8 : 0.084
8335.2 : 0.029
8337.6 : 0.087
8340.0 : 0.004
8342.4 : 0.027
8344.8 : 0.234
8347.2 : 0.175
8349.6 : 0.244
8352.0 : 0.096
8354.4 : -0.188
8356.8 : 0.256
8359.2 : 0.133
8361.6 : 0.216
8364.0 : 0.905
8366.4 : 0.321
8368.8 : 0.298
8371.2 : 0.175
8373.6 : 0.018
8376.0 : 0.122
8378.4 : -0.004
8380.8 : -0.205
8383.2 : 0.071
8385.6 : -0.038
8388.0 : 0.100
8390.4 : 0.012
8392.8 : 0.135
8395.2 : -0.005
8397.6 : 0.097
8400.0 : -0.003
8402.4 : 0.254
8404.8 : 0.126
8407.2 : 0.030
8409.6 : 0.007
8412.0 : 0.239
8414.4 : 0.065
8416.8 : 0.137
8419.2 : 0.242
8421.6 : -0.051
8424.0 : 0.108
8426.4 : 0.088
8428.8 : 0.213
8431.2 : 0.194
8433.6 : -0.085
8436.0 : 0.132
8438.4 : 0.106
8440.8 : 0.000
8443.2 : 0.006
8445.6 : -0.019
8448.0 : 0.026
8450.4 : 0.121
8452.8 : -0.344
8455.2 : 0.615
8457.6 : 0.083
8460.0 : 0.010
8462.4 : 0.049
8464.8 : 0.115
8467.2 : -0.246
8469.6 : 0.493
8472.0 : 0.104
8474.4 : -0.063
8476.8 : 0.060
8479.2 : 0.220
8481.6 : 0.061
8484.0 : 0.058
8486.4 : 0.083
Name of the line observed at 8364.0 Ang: [O III] 5007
